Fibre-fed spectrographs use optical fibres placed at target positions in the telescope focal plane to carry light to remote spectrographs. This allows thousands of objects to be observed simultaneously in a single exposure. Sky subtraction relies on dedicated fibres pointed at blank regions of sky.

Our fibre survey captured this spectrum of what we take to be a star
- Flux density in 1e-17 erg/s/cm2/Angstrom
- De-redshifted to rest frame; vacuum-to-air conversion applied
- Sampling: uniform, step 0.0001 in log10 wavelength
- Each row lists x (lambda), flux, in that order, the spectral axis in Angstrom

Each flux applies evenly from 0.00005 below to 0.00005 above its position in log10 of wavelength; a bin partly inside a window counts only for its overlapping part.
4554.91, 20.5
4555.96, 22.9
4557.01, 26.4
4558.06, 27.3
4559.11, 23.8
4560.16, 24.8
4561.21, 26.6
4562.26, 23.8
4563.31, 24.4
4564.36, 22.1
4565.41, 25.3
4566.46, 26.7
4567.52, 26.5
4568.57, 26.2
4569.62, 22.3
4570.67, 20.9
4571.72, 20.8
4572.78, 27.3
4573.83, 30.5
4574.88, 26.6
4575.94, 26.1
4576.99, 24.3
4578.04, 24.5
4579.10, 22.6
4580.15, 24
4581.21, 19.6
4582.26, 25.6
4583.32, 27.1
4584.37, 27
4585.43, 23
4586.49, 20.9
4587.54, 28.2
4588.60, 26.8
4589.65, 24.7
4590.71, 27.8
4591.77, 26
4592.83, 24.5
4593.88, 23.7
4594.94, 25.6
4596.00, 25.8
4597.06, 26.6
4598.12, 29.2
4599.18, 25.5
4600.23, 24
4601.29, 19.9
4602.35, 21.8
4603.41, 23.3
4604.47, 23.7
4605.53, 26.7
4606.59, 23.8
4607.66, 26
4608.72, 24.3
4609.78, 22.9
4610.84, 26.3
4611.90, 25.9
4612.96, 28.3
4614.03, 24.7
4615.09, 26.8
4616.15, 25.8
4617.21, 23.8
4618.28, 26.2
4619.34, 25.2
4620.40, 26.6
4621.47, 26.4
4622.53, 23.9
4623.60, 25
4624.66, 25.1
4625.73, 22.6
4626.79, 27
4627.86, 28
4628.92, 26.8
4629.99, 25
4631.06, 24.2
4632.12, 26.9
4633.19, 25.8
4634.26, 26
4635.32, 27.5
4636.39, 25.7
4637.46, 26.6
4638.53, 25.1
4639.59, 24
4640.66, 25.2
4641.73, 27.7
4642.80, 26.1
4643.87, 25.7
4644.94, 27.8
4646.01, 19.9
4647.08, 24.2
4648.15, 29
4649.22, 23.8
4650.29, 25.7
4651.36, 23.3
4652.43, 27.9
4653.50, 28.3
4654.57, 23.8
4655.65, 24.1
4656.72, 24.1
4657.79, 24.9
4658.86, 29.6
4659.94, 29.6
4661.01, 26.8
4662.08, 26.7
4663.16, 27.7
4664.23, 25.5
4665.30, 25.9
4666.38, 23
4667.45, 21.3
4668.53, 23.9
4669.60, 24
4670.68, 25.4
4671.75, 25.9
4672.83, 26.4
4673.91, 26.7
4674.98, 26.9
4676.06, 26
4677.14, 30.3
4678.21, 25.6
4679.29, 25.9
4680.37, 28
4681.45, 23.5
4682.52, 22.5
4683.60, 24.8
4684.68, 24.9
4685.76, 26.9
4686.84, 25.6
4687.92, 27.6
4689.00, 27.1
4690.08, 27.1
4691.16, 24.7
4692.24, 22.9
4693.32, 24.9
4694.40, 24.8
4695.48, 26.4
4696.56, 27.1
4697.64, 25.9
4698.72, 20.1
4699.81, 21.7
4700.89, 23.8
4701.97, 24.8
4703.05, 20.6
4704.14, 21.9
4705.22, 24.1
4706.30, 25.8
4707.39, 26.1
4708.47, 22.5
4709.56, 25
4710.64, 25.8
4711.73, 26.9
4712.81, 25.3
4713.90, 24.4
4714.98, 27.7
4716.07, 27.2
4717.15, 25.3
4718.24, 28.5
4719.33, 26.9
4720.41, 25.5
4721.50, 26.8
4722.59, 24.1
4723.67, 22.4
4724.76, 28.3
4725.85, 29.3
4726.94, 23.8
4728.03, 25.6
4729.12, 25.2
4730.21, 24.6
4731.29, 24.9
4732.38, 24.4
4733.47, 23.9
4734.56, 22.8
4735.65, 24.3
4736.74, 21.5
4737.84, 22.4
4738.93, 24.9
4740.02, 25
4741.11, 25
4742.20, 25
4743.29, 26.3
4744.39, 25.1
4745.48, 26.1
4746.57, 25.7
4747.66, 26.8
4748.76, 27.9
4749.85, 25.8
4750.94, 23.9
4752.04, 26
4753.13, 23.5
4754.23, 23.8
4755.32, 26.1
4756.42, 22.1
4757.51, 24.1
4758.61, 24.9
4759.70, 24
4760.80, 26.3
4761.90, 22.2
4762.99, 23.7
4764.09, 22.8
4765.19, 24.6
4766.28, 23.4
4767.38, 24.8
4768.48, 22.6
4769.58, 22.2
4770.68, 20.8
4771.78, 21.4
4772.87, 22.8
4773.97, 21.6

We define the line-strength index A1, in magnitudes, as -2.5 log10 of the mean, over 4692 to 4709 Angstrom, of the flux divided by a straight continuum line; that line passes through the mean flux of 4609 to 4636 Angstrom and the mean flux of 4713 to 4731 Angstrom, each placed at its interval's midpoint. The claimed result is 0.08 mag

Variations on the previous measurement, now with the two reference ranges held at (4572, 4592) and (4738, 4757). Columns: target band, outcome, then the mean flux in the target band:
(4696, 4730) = 0.005 mag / 25.1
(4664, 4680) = -0.012 mag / 25.5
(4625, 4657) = -0.014 mag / 25.6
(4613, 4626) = -0.002 mag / 25.3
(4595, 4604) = 0.032 mag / 24.6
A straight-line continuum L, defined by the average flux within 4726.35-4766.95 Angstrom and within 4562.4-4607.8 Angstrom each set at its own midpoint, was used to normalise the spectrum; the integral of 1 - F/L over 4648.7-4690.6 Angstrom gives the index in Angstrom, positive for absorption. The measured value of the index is -1.9 Angstrom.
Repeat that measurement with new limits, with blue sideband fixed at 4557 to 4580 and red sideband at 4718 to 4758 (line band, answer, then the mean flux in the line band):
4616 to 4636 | -0.5 Angstrom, 25.7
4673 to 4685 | -0.4 Angstrom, 26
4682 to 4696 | -0.2 Angstrom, 25.4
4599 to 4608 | 0.4 Angstrom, 23.7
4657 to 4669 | -0.4 Angstrom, 25.9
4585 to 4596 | -0.1 Angstrom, 25.2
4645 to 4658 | 0.0 Angstrom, 25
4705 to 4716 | -0.2 Angstrom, 25.5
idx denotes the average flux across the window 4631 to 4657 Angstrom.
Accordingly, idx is 25.6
